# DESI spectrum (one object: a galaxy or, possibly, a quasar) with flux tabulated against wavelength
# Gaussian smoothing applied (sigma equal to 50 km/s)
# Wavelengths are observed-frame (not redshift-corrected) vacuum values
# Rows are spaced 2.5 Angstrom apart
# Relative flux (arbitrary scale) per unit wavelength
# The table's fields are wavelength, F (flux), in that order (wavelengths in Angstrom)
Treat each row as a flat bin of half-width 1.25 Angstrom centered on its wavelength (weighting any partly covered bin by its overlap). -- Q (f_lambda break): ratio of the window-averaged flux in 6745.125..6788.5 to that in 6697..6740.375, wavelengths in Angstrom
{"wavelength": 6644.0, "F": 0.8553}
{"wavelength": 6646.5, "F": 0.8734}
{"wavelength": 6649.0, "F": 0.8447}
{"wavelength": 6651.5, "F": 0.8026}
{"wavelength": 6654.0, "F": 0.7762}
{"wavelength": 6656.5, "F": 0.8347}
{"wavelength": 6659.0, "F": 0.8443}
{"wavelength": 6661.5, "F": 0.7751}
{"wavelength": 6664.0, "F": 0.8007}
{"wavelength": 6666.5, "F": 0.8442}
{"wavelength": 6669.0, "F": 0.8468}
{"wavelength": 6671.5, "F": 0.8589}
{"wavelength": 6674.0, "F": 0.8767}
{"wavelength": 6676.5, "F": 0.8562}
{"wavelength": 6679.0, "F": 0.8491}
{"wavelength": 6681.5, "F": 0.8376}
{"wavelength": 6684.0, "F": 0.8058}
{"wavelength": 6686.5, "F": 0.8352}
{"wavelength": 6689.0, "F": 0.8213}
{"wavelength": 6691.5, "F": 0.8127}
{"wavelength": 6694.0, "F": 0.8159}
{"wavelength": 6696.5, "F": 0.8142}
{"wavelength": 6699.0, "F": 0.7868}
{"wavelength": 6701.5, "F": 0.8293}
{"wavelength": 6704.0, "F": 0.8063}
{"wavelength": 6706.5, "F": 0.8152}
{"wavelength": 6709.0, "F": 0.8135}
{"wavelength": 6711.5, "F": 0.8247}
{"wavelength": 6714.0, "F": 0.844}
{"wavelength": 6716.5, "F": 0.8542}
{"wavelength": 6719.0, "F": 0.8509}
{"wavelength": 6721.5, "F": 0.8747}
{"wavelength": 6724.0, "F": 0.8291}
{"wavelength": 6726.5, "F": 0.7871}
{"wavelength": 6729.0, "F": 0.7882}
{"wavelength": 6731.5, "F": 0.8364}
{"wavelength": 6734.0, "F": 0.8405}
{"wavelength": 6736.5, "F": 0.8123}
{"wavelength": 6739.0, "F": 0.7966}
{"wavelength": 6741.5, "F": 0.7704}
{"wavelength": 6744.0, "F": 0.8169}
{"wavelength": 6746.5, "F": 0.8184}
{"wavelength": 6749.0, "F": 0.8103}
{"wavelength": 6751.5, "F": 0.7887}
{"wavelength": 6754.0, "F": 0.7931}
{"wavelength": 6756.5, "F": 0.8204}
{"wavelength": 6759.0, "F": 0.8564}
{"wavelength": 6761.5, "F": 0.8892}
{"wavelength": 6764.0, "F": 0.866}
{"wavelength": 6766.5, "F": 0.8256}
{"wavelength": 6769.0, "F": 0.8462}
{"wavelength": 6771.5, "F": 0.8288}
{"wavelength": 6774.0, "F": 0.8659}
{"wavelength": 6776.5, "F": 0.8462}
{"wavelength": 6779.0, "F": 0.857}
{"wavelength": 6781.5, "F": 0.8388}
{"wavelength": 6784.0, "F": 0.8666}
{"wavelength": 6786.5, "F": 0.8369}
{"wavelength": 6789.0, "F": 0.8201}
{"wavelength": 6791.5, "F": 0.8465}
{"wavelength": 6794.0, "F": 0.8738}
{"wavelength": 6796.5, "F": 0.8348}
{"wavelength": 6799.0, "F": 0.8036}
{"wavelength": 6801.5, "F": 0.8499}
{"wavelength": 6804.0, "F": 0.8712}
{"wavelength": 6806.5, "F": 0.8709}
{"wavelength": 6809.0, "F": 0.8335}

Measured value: 1.02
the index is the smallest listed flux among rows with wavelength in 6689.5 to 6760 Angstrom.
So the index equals 0.7704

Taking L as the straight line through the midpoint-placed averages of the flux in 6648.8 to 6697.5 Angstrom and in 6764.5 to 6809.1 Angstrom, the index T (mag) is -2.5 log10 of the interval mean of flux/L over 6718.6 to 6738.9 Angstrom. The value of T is 0.015 mag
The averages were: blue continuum 0.827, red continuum 0.846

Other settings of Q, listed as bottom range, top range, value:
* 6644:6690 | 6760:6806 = 1.02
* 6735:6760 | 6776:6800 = 1.04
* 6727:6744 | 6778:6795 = 1.05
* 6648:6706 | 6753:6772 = 1.02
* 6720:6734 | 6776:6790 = 1.02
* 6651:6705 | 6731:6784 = 1.01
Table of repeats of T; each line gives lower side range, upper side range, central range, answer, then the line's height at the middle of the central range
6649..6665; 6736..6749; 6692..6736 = -0.025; 0.805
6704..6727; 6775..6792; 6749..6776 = 0.005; 0.841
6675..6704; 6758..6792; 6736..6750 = 0.048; 0.84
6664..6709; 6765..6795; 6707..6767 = 0.017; 0.838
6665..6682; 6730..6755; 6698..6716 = 0.016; 0.831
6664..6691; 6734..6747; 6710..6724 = -0.037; 0.819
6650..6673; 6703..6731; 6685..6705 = 0.012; 0.824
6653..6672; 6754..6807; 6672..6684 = -0.032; 0.825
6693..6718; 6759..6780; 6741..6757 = 0.052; 0.843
